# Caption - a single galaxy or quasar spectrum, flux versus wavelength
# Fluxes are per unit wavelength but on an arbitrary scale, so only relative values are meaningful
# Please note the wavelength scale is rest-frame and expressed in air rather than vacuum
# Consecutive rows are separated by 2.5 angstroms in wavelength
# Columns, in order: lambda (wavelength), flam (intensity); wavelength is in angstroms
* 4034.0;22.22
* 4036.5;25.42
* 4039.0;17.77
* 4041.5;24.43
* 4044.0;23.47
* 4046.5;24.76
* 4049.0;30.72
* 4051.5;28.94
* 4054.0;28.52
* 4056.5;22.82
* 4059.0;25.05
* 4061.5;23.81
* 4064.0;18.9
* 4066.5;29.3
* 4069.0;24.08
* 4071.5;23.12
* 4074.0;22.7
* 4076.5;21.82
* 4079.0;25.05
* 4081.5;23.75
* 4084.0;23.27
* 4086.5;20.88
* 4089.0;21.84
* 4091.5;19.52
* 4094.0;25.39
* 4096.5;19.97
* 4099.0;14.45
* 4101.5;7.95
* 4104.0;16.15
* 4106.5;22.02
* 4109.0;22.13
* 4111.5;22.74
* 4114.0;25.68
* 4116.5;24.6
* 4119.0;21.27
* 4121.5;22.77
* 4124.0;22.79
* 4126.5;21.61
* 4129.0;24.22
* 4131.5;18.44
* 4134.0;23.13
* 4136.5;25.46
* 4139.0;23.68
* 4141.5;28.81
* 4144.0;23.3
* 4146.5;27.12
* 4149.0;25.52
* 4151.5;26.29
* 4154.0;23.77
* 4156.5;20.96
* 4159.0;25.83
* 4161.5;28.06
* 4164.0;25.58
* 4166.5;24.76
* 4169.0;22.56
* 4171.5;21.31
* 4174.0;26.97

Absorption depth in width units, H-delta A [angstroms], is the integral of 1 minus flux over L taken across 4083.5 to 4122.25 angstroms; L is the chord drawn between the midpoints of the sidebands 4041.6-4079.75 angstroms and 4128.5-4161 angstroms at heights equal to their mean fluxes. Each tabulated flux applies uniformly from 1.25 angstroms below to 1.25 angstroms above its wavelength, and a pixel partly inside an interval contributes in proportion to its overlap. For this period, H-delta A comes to 6.38 angstroms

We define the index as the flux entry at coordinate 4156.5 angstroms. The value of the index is 20.96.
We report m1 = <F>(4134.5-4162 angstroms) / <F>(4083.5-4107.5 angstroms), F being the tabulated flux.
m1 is 1.33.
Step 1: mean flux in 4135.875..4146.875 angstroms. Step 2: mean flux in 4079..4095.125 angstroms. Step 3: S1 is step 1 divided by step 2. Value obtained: 1.13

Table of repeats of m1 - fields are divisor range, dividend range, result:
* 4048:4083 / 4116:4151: 0.96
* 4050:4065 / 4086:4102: 0.76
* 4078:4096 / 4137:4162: 1.11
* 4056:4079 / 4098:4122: 0.84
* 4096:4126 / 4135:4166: 1.25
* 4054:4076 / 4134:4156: 1.05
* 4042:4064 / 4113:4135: 0.89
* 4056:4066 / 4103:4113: 0.91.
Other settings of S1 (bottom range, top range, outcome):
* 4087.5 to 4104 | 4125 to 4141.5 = 1.28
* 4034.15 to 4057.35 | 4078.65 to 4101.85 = 0.82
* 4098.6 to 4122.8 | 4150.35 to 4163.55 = 1.24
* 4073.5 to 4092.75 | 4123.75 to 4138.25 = 1.01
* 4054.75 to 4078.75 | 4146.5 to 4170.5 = 1.05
